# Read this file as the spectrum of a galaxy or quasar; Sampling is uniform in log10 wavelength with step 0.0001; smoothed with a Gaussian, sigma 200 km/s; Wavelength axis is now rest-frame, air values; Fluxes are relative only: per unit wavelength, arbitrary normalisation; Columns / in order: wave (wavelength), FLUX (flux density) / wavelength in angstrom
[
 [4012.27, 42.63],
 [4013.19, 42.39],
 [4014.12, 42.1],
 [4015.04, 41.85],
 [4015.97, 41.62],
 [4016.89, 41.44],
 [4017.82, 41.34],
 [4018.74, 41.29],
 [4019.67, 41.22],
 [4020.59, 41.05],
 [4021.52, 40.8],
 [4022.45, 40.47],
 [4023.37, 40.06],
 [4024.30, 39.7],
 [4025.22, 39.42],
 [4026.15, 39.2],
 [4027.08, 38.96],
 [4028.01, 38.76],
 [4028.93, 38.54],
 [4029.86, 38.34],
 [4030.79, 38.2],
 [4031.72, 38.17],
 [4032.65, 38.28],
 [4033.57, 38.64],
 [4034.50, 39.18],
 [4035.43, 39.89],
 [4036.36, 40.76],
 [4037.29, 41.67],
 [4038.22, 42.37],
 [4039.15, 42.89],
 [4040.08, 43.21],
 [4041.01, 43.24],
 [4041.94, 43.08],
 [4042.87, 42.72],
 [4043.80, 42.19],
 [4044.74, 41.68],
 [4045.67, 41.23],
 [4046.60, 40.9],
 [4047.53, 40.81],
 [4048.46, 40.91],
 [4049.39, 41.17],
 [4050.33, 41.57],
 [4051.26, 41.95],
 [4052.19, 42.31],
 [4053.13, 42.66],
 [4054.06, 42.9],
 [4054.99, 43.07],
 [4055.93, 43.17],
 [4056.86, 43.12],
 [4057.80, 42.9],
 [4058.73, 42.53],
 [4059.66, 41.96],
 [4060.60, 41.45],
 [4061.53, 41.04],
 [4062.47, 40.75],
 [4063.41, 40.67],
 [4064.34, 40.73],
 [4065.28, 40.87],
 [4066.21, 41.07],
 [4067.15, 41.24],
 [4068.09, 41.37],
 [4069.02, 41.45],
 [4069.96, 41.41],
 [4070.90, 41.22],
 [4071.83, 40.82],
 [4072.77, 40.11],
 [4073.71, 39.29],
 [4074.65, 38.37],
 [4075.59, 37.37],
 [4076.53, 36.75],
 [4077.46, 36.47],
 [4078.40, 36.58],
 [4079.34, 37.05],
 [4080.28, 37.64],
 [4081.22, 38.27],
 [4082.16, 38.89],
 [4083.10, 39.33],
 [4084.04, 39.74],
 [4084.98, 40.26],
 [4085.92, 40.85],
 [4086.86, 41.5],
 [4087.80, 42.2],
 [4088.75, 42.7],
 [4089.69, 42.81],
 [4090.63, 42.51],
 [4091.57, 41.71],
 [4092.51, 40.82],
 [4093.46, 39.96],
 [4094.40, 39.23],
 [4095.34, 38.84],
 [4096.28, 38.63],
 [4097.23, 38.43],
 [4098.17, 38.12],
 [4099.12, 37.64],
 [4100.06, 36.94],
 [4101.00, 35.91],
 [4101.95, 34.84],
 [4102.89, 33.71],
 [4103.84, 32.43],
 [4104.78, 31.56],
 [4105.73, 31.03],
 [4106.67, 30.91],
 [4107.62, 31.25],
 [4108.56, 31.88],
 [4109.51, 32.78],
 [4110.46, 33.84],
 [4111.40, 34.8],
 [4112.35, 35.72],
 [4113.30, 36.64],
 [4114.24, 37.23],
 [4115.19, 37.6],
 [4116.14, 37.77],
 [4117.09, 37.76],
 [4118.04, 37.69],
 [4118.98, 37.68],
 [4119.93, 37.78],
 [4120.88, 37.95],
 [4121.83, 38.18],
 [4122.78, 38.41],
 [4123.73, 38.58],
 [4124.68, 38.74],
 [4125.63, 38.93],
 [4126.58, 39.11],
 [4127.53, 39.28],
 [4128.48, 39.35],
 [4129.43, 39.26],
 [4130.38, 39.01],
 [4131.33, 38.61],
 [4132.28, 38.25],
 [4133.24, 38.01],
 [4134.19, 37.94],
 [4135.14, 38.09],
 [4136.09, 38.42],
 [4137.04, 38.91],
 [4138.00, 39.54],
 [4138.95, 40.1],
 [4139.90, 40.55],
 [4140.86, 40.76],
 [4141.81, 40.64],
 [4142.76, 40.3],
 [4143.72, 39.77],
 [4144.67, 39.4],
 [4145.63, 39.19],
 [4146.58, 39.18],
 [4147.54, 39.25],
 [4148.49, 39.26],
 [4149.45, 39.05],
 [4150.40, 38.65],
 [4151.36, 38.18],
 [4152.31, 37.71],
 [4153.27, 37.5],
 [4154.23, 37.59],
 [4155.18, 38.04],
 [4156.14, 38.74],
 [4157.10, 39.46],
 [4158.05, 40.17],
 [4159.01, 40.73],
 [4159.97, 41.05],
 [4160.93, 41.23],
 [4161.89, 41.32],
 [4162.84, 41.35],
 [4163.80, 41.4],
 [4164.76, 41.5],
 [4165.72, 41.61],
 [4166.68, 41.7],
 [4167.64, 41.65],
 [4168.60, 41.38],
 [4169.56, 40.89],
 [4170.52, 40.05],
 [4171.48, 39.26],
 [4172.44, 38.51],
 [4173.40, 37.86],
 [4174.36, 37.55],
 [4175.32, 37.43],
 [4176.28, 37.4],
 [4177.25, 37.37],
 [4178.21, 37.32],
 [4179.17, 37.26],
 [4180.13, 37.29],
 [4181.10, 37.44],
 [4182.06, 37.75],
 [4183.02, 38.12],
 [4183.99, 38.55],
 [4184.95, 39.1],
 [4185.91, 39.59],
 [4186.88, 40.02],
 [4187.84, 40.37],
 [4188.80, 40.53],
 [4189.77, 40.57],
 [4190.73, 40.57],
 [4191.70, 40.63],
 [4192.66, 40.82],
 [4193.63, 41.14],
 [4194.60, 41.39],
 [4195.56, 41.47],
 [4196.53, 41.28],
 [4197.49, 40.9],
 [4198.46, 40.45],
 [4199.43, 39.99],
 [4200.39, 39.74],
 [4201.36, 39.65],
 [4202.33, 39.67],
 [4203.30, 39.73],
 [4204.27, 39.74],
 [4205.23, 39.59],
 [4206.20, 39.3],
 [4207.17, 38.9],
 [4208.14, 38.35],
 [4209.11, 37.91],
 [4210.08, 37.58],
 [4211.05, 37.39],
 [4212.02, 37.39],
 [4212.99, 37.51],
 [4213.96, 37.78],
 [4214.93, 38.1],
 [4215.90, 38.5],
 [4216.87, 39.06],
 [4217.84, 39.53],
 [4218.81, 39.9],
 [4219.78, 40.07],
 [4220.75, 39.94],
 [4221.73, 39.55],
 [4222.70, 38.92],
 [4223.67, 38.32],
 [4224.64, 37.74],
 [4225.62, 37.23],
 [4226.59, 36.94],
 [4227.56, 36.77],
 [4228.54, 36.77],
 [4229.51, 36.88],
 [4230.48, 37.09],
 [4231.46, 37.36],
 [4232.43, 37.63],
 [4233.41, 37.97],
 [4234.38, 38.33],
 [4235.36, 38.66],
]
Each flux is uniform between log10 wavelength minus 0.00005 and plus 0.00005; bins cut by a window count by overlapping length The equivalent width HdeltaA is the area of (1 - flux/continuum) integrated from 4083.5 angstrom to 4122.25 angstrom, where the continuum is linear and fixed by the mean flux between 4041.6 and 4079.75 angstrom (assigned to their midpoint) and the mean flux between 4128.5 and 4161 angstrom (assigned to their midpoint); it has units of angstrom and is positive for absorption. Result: 2.7 angstrom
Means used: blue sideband 40.9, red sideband 39.2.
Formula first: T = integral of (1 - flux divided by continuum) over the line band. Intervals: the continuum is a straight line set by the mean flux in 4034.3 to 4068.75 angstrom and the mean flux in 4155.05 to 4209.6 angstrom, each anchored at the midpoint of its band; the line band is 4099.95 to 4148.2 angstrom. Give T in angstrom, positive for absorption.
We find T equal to 3.9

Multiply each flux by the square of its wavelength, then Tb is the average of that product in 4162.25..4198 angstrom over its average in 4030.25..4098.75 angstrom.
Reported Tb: 1.0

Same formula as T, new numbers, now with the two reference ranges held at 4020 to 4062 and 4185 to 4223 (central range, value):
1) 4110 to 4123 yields 1.1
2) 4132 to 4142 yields 0.2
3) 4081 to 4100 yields 0.2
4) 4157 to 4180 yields 0.1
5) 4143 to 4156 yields 0.4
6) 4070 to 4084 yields 0.7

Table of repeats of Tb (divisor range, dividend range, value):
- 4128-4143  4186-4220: 1.04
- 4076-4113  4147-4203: 1.10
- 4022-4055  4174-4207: 1.04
